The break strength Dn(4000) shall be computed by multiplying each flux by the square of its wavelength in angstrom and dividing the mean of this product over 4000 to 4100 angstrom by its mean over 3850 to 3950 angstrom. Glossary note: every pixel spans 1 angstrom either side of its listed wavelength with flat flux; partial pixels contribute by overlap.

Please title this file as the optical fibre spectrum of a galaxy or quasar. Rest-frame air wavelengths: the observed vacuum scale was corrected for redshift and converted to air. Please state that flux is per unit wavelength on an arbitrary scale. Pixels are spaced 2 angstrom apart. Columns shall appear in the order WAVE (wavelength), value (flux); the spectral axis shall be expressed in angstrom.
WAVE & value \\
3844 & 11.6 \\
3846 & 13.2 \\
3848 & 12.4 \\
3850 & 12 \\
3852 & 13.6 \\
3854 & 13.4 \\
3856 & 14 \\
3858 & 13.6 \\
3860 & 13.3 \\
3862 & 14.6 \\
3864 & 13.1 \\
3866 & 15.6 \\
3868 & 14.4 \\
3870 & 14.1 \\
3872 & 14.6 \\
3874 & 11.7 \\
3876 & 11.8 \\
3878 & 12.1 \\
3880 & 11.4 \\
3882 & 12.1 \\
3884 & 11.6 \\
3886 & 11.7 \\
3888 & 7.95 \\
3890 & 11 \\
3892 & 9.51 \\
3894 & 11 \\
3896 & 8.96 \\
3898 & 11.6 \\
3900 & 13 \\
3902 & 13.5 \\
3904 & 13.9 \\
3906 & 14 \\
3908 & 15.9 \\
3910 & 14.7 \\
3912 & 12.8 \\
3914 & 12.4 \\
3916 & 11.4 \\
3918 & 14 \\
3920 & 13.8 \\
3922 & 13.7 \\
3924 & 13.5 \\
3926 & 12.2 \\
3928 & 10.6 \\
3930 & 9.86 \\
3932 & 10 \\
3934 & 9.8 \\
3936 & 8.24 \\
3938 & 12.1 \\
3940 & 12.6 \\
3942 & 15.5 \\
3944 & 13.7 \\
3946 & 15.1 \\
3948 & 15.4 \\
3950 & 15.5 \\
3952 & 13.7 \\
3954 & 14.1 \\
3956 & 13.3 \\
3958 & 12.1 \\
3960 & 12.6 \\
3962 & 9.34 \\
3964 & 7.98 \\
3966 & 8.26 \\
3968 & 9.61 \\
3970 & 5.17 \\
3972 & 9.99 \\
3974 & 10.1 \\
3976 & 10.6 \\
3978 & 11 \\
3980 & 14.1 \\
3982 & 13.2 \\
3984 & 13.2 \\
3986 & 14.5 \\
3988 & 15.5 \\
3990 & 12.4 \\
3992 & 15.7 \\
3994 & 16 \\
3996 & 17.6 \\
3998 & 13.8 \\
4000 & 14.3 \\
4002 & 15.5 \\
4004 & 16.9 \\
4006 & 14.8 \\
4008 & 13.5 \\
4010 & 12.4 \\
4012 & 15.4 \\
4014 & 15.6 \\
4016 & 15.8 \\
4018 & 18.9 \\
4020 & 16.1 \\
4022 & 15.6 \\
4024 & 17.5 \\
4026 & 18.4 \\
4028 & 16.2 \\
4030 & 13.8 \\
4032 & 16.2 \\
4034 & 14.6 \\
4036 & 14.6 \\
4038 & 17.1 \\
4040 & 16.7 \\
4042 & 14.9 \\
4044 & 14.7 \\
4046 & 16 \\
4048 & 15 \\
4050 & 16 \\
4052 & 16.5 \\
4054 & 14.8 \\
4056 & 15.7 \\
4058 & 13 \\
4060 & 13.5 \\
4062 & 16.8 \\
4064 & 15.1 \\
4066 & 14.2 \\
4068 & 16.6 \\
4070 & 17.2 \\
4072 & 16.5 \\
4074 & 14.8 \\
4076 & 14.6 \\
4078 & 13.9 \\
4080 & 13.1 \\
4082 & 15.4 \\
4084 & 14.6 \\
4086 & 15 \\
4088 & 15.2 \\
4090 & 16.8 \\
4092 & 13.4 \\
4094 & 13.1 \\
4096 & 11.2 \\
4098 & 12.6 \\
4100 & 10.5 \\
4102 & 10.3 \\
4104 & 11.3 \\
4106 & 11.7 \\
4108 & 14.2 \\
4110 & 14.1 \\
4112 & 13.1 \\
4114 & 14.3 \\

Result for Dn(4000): 1.3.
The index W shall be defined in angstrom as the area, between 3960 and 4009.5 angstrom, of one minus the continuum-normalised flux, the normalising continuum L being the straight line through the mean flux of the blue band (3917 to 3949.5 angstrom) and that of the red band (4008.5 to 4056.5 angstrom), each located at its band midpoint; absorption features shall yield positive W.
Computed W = 5.8 angstrom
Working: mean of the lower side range 12.6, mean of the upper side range 15.7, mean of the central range 12.6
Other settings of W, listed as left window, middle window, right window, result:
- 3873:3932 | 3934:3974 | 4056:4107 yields 2.9 angstrom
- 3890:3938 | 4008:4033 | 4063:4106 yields -4.9 angstrom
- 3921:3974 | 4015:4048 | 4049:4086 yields -4.6 angstrom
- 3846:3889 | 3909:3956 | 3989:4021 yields 3.9 angstrom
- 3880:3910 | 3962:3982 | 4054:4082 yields 5.3 angstrom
